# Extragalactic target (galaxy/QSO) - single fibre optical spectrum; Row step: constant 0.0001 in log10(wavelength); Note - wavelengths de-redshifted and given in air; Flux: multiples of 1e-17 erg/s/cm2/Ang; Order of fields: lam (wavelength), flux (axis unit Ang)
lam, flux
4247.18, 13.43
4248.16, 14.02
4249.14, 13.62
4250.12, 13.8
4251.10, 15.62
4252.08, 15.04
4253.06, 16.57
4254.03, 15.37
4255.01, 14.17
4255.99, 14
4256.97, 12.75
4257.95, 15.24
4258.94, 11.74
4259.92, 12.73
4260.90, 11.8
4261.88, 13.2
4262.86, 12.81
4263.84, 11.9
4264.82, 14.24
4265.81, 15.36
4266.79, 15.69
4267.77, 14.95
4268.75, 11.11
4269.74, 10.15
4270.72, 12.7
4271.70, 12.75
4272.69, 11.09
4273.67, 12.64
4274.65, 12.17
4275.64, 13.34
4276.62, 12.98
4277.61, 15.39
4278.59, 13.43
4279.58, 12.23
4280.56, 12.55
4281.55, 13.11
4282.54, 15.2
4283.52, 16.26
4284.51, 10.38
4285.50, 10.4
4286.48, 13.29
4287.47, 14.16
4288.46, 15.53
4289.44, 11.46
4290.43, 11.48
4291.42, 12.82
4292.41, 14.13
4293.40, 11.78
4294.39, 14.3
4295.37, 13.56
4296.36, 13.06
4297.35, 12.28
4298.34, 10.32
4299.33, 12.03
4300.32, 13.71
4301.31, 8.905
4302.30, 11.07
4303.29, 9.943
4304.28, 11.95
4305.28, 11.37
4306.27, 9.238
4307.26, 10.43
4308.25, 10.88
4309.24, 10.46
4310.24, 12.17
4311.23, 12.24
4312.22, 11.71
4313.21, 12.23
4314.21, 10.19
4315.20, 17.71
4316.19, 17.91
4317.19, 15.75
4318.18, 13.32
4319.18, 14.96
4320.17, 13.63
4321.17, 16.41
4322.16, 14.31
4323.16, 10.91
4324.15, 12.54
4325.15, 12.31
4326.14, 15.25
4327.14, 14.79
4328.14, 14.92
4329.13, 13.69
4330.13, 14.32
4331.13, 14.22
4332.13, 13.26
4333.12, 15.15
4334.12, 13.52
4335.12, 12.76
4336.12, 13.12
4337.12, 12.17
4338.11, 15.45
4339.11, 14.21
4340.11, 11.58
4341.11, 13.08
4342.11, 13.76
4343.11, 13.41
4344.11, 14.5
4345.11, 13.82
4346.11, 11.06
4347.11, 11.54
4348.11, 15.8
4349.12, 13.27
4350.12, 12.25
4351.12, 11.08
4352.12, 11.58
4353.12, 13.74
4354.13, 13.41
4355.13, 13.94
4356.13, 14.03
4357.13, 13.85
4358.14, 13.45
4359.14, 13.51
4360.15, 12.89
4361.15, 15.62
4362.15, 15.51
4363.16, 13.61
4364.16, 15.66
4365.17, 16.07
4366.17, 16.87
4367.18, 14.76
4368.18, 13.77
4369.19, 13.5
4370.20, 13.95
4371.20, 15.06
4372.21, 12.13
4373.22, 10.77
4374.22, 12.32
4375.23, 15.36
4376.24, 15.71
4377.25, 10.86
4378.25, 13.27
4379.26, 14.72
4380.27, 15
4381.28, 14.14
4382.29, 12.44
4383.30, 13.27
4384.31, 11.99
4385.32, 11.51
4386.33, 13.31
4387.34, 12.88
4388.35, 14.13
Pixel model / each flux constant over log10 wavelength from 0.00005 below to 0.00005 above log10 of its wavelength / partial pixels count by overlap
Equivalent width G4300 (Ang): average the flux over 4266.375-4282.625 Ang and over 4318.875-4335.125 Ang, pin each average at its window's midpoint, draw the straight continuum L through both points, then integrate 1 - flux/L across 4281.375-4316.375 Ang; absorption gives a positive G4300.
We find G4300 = 2.71 Ang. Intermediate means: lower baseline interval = 13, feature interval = 12.4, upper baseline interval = 14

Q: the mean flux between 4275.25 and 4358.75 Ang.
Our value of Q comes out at 13.1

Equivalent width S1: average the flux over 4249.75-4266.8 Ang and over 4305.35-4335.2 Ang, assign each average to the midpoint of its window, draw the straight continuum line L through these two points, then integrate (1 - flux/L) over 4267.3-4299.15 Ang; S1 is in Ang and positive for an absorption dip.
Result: 2.0 Ang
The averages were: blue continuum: 14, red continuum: 13.4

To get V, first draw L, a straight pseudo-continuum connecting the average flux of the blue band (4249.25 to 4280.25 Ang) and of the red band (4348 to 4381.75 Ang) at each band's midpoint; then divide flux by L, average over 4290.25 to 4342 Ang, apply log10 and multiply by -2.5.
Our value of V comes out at 0.056 mag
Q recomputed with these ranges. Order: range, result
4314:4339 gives 14.2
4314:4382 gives 13.8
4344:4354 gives 12.8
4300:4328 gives 12.7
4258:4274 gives 12.9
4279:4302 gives 12.7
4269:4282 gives 12.6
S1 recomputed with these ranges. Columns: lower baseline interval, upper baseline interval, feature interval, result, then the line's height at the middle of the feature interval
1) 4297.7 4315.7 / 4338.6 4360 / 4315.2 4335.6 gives -3.5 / 12.2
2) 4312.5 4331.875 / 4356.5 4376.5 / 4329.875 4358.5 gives 1.7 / 14.2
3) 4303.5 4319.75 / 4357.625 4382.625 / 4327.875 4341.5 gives -0.5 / 13.2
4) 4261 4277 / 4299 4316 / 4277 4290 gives -0.9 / 12.4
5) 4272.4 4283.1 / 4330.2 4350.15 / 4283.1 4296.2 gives 0.2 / 13.2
